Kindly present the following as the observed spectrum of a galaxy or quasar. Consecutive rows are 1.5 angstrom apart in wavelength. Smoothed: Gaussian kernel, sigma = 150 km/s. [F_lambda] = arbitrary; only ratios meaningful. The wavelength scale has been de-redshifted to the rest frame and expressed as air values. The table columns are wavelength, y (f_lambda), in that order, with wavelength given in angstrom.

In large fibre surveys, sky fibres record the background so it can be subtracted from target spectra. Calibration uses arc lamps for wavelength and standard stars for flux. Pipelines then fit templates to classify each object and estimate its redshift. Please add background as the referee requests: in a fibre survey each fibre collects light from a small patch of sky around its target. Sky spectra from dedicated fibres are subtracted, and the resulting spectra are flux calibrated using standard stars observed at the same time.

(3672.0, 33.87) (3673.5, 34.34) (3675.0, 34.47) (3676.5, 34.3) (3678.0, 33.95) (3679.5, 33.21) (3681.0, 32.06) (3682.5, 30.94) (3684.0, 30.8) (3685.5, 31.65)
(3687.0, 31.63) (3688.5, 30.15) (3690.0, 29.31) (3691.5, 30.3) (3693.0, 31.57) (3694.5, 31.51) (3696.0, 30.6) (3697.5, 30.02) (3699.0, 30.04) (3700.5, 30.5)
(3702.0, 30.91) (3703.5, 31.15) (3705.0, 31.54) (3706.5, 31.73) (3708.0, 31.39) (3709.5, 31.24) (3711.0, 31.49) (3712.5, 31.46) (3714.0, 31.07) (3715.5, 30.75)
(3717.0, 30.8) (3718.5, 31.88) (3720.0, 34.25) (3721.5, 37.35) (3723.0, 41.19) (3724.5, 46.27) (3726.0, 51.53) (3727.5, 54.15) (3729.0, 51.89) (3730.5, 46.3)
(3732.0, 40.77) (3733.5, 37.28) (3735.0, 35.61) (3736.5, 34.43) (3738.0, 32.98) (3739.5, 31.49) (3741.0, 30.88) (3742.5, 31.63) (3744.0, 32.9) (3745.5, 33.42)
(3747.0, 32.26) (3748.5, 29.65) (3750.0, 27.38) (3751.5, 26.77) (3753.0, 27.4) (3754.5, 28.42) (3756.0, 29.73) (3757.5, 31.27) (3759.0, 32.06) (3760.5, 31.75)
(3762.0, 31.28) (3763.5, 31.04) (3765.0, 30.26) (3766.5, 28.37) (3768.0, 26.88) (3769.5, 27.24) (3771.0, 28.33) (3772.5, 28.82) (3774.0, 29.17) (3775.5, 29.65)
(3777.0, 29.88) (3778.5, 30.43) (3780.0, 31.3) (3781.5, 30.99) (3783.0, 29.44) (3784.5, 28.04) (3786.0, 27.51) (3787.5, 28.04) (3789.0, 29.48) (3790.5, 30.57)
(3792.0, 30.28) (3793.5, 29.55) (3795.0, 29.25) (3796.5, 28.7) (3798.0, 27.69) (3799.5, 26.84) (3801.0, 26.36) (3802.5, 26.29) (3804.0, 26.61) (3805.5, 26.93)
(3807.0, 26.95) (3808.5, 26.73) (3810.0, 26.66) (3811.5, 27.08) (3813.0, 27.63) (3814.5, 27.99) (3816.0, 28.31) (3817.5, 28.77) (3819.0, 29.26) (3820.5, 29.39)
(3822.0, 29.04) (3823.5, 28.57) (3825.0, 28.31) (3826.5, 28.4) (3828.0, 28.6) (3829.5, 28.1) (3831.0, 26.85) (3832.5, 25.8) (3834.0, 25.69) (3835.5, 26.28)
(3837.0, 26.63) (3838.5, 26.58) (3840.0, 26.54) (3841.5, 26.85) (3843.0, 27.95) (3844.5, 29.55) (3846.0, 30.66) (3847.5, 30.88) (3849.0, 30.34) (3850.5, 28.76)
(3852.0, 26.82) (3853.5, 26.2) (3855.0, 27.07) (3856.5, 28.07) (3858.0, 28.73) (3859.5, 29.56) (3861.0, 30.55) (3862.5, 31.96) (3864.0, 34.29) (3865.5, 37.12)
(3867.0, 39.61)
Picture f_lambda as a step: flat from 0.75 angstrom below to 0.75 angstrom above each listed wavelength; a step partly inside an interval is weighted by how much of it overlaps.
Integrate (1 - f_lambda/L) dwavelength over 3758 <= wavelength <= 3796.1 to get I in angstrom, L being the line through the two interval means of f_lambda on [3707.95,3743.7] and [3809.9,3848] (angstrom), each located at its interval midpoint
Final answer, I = 3.4 angstrom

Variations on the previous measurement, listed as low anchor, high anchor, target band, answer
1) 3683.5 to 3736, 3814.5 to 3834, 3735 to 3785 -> 2.6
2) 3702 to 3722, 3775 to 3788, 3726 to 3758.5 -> -4.3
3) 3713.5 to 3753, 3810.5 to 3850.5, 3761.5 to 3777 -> 1.9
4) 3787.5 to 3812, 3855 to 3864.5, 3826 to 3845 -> 1.3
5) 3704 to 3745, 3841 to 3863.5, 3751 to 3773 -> 3.1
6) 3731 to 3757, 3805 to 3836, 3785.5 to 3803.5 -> 0.5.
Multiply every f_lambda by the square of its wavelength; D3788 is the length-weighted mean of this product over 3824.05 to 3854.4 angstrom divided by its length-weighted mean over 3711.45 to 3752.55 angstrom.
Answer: 0.8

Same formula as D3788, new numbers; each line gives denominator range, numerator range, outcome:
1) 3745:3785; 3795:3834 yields 0.96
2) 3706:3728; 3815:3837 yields 0.81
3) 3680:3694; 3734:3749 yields 1.09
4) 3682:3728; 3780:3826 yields 0.89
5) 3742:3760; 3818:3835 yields 0.96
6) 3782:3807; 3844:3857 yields 1.05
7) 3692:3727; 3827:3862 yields 0.89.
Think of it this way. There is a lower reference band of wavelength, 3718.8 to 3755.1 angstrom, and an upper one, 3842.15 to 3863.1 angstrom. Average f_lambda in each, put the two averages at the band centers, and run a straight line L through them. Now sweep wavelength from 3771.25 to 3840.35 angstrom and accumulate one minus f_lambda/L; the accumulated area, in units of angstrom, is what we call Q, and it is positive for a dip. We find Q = 8.3 angstrom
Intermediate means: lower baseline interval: 36.5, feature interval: 28.2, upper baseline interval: 29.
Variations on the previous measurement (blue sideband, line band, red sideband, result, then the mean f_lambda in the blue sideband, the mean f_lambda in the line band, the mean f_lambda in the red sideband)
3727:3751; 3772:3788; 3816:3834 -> 1.5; 36.2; 29.4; 28.2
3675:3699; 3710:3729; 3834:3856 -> -4.6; 31.5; 38.2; 27.9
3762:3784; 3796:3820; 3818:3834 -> 1.0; 29.5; 27.4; 28.1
